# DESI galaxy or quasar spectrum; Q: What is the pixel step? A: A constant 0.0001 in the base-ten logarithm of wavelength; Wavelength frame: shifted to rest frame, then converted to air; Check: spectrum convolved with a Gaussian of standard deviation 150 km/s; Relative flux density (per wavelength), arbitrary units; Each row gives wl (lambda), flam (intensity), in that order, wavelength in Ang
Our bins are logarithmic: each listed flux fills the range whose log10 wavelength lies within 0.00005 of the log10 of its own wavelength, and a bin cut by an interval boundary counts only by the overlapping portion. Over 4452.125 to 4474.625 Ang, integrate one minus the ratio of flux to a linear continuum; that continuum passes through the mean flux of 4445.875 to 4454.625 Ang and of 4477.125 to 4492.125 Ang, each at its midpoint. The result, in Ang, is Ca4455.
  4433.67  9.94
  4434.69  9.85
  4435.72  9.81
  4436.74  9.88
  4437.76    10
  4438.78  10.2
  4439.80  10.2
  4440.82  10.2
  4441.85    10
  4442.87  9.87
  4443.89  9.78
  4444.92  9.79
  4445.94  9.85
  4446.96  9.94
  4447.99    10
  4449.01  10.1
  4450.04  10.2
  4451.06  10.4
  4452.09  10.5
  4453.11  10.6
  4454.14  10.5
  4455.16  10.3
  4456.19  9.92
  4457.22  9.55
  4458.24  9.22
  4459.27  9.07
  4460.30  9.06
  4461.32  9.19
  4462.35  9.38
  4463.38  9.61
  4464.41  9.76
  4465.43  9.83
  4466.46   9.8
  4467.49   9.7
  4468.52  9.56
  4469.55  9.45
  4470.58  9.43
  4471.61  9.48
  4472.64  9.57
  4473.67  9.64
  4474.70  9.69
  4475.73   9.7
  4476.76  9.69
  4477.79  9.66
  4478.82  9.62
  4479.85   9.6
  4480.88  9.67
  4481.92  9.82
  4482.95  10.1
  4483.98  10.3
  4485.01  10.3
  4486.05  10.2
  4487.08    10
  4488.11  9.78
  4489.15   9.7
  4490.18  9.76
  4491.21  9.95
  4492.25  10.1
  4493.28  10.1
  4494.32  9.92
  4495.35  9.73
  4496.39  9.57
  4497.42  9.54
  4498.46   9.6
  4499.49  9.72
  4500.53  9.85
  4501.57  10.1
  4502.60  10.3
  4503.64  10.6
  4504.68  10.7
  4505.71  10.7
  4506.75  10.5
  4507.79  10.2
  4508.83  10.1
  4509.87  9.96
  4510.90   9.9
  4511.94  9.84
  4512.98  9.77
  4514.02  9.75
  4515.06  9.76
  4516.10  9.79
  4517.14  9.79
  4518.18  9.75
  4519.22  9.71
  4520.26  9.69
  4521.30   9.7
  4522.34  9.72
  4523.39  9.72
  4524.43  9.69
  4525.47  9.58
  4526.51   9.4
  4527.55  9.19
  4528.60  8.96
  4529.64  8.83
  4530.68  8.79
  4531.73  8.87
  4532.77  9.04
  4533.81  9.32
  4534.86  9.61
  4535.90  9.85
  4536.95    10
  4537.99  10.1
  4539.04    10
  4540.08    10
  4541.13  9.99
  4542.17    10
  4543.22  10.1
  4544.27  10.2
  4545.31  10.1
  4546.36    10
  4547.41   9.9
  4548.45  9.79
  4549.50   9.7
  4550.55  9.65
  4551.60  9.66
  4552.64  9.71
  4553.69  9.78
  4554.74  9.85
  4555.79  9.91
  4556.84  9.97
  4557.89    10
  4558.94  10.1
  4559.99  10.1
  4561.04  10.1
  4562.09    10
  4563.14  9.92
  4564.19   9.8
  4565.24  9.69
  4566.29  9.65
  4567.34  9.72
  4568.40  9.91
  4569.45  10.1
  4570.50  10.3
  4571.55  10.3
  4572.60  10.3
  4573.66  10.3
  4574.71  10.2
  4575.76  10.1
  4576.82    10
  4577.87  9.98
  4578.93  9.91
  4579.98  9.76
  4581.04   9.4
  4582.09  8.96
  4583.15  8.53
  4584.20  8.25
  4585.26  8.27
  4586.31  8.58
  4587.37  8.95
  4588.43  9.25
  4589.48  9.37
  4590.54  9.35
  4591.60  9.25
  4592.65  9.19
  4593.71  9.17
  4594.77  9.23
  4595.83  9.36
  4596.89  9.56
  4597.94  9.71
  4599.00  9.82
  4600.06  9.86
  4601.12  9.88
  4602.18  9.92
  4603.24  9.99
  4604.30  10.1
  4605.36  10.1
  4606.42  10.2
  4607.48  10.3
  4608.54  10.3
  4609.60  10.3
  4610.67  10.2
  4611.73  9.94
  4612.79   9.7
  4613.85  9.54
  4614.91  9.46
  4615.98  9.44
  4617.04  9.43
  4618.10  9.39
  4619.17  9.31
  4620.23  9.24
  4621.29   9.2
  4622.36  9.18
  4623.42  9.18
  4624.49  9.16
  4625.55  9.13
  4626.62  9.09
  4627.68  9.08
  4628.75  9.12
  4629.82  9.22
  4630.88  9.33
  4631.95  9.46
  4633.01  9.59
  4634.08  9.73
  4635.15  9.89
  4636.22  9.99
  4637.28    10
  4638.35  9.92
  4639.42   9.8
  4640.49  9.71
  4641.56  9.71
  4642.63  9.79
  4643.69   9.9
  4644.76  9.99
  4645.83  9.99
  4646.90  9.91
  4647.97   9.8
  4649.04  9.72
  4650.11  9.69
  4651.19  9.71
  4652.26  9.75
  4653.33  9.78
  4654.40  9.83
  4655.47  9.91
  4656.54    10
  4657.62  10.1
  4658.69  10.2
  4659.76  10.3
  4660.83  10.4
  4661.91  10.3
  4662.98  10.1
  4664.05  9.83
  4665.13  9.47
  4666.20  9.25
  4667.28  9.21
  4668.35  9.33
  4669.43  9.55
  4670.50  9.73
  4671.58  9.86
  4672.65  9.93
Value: 1.0 Ang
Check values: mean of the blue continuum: 10.2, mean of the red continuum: 9.89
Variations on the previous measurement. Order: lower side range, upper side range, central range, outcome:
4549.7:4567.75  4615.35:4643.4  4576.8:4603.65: 0.9 Ang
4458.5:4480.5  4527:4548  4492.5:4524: -1.1 Ang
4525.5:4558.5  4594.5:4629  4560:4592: 0.1 Ang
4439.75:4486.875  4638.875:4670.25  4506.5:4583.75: 0.3 Ang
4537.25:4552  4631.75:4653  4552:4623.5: 1.5 Ang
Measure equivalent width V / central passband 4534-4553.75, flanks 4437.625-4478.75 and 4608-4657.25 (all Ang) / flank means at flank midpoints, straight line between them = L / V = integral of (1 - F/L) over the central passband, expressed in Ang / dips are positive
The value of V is -0.3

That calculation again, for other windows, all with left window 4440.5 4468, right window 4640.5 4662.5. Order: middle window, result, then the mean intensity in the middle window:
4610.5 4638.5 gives 1.3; 9.47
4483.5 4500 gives 0.0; 9.89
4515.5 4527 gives 0.2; 9.69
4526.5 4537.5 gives 0.7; 9.26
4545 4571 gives 0.0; 9.89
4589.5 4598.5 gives 0.5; 9.36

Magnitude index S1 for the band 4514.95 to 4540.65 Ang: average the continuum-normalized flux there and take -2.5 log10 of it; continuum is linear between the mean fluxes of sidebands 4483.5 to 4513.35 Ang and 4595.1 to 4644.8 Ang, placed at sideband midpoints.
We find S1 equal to 0.04 mag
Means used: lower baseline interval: 10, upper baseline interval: 9.66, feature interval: 9.55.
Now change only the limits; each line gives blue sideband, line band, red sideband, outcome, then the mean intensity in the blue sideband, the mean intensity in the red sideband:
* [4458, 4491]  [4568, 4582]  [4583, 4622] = -0.05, 9.67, 9.51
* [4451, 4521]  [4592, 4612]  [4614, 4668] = -0.02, 9.85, 9.65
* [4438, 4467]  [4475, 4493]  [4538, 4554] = 0.00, 9.89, 9.91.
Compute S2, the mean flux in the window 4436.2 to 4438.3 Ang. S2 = 9.97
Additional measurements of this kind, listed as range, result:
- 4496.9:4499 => 9.6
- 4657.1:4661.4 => 10.3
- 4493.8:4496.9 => 9.73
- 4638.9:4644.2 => 9.79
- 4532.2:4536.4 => 9.46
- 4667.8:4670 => 9.47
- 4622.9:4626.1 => 9.14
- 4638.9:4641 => 9.75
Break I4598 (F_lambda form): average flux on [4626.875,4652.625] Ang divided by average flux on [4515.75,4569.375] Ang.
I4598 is 1.0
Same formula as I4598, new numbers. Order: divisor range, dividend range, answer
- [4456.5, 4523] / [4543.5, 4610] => 0.99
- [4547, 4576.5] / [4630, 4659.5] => 0.99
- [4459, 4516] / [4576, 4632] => 0.96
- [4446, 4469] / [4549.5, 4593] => 0.98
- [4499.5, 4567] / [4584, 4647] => 0.97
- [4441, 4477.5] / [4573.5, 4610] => 0.98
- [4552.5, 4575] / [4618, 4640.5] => 0.94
